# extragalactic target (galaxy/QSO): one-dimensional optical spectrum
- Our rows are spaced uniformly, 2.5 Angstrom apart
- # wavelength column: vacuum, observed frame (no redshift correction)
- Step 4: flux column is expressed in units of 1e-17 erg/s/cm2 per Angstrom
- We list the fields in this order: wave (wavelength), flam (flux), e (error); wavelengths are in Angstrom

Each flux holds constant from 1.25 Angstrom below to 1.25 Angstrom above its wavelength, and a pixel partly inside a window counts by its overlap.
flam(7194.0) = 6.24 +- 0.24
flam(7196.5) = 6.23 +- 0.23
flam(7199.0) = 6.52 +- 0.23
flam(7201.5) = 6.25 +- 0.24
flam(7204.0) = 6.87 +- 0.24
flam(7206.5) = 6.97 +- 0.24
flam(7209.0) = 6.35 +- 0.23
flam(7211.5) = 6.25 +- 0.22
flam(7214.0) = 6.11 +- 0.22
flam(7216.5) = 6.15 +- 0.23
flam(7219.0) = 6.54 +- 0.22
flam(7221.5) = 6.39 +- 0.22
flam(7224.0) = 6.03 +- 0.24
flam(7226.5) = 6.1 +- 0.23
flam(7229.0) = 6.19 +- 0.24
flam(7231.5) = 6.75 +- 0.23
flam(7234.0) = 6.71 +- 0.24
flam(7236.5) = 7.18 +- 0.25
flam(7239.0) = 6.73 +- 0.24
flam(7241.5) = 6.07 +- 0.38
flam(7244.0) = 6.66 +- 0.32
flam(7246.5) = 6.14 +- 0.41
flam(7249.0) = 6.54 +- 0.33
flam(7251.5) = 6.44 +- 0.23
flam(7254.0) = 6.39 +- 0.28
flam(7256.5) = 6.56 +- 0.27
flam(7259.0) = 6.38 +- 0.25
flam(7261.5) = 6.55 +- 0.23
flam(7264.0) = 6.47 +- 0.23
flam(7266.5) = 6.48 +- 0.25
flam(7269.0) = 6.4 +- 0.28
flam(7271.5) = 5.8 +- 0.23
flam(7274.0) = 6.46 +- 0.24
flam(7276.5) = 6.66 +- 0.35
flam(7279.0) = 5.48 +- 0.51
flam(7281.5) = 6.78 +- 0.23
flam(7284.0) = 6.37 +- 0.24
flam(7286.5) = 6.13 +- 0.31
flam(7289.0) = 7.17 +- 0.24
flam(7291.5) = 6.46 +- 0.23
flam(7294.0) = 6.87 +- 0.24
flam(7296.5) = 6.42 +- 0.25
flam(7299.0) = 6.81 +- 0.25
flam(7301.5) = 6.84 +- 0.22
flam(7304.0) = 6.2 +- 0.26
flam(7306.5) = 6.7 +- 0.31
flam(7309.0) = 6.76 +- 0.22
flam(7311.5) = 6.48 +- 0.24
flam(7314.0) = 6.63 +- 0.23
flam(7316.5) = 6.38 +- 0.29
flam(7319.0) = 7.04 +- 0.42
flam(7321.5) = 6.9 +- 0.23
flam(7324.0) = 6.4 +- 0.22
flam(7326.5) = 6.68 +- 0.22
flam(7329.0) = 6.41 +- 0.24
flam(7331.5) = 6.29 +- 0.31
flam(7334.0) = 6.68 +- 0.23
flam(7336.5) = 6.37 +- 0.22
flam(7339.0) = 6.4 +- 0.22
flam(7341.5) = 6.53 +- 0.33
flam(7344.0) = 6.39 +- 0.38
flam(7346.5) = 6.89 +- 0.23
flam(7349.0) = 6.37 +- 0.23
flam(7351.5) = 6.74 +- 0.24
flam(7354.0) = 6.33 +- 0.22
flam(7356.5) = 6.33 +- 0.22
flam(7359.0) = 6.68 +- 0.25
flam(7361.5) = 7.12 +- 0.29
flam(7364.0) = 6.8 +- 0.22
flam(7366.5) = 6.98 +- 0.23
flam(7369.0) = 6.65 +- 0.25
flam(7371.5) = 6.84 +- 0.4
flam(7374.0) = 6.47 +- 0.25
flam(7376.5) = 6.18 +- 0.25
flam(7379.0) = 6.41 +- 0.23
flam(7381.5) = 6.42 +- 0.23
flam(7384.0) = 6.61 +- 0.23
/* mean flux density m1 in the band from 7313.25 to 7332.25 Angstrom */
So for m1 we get 6.6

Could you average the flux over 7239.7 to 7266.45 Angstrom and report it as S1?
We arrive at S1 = 6.43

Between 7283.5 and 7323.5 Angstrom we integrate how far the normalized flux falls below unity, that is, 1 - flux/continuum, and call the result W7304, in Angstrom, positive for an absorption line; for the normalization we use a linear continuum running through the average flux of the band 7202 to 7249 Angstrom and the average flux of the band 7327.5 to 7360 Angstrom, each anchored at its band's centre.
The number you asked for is -1.0 Angstrom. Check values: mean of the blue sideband 6.45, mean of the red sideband 6.49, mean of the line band 6.64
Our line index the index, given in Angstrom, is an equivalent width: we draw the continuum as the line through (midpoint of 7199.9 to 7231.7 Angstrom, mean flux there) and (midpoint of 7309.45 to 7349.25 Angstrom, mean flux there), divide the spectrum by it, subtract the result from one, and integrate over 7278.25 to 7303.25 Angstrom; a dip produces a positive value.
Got -0.20 Angstrom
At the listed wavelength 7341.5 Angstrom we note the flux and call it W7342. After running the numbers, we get 6.53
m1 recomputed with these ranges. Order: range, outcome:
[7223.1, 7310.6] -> 6.48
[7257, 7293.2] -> 6.41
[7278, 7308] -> 6.53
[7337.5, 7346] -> 6.48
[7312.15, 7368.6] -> 6.61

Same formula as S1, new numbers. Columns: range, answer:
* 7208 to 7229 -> 6.24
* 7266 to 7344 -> 6.51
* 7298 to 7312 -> 6.64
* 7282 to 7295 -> 6.61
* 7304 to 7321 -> 6.64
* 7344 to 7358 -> 6.52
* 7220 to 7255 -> 6.45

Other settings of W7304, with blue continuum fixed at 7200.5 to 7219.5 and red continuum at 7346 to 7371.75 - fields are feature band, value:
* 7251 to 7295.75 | 0.7 Angstrom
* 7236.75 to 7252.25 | 0.0 Angstrom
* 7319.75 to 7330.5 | 0.0 Angstrom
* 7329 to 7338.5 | 0.3 Angstrom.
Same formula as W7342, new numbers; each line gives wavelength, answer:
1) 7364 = 6.8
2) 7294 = 6.87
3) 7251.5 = 6.44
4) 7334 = 6.68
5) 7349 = 6.37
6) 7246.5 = 6.14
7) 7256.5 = 6.56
